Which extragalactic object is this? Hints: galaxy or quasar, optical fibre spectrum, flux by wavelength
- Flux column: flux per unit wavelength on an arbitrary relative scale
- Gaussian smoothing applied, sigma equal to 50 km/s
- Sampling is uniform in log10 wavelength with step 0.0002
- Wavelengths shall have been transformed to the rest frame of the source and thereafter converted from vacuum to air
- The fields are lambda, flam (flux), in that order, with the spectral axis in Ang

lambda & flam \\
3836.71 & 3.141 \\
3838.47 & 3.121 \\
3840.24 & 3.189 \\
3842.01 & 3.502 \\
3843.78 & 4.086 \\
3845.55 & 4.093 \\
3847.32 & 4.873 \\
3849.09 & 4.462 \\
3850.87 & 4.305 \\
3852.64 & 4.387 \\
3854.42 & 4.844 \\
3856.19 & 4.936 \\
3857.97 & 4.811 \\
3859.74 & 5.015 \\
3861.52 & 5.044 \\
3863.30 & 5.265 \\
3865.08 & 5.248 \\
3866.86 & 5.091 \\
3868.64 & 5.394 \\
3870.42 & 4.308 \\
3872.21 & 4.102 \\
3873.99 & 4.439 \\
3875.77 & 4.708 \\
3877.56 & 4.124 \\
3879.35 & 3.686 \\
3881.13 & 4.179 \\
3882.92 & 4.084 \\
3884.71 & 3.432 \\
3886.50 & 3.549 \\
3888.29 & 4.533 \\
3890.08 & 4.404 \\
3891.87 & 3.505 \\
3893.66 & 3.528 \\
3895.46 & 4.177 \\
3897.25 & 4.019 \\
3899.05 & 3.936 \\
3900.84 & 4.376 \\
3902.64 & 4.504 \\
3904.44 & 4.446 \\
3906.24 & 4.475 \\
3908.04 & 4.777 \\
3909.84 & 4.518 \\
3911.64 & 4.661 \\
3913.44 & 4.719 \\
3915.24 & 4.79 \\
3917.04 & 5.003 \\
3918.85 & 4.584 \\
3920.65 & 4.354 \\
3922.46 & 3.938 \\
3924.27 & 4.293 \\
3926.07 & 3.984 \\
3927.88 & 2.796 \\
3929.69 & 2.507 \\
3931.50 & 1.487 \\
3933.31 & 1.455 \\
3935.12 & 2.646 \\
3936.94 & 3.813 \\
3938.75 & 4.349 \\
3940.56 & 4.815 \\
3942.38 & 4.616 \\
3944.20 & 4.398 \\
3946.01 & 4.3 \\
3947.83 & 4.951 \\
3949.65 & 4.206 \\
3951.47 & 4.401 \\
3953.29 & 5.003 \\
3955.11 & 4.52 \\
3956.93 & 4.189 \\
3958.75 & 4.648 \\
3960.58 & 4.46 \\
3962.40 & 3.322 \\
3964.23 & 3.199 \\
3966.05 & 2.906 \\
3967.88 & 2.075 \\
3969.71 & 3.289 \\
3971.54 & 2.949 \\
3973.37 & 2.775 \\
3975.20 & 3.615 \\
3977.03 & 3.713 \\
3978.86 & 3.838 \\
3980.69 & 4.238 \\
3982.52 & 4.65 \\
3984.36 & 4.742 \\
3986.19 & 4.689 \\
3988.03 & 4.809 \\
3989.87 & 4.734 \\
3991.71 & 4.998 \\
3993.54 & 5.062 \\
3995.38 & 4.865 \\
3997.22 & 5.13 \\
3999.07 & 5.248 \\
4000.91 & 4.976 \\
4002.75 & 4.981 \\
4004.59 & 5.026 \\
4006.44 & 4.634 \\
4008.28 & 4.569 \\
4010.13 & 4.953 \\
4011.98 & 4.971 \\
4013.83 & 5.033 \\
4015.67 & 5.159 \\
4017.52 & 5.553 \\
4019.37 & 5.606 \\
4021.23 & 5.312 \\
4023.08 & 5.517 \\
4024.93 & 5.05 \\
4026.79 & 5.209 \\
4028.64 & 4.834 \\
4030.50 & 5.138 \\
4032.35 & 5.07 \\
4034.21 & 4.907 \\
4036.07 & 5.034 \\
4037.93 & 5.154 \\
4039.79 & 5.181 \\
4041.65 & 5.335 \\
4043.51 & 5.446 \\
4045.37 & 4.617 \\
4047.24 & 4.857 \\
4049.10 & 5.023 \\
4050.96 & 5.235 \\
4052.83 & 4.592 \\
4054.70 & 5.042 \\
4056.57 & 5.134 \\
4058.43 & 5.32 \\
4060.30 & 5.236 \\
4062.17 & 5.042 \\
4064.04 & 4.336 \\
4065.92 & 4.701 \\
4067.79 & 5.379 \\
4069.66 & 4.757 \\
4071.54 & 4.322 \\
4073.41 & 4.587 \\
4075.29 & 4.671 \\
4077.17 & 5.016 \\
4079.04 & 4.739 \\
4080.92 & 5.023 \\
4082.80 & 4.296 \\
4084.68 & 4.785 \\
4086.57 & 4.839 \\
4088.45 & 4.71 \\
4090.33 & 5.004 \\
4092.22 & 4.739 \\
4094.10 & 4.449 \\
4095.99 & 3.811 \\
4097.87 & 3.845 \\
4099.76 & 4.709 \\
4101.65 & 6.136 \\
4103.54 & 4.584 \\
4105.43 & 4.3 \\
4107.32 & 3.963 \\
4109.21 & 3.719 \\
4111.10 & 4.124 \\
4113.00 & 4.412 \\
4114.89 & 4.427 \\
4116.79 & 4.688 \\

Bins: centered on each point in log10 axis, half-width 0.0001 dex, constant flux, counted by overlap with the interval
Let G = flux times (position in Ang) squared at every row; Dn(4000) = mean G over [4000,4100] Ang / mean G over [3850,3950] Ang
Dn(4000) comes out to 1.25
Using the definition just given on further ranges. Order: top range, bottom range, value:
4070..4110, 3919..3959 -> 1.27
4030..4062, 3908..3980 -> 1.38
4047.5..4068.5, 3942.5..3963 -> 1.19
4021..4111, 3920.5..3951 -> 1.40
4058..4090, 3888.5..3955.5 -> 1.27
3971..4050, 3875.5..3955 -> 1.25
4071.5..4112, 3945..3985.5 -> 1.24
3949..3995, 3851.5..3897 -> 0.96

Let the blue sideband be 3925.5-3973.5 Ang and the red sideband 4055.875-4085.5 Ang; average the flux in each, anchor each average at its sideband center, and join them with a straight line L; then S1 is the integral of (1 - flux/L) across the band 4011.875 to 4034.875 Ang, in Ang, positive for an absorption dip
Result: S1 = -4.4 Ang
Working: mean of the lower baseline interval 3.64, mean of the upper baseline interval 4.83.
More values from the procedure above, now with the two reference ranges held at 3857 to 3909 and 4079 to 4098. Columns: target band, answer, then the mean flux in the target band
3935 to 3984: 5.6 Ang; 3.95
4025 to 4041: -1.9 Ang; 5.07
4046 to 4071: -2.2 Ang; 4.96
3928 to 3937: 4.4 Ang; 2.28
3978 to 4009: -2.0 Ang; 4.78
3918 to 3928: 0.8 Ang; 4.08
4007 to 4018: -1.2 Ang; 5.01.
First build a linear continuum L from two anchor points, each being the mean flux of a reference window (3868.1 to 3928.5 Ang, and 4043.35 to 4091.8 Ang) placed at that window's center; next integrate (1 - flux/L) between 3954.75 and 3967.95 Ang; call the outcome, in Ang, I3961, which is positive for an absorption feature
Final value 2.2 Ang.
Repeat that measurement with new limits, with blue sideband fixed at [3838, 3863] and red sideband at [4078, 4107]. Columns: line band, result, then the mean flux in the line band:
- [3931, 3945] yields 3.1 Ang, 3.5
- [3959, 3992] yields 5.0 Ang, 3.83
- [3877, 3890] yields 1.3 Ang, 3.97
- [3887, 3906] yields 1.2 Ang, 4.14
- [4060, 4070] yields -0.6 Ang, 4.9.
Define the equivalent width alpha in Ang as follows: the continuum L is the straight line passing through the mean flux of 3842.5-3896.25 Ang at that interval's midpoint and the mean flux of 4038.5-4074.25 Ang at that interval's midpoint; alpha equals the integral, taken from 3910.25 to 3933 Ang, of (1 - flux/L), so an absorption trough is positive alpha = 3.4 Ang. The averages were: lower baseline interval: 4.41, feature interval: 3.87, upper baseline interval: 4.96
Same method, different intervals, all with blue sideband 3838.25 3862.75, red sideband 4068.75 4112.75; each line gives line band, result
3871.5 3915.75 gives 1.9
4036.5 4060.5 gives -2.9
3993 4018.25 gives -2.8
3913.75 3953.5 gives 4.6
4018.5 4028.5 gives -1.7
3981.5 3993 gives -0.7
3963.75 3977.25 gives 4.4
